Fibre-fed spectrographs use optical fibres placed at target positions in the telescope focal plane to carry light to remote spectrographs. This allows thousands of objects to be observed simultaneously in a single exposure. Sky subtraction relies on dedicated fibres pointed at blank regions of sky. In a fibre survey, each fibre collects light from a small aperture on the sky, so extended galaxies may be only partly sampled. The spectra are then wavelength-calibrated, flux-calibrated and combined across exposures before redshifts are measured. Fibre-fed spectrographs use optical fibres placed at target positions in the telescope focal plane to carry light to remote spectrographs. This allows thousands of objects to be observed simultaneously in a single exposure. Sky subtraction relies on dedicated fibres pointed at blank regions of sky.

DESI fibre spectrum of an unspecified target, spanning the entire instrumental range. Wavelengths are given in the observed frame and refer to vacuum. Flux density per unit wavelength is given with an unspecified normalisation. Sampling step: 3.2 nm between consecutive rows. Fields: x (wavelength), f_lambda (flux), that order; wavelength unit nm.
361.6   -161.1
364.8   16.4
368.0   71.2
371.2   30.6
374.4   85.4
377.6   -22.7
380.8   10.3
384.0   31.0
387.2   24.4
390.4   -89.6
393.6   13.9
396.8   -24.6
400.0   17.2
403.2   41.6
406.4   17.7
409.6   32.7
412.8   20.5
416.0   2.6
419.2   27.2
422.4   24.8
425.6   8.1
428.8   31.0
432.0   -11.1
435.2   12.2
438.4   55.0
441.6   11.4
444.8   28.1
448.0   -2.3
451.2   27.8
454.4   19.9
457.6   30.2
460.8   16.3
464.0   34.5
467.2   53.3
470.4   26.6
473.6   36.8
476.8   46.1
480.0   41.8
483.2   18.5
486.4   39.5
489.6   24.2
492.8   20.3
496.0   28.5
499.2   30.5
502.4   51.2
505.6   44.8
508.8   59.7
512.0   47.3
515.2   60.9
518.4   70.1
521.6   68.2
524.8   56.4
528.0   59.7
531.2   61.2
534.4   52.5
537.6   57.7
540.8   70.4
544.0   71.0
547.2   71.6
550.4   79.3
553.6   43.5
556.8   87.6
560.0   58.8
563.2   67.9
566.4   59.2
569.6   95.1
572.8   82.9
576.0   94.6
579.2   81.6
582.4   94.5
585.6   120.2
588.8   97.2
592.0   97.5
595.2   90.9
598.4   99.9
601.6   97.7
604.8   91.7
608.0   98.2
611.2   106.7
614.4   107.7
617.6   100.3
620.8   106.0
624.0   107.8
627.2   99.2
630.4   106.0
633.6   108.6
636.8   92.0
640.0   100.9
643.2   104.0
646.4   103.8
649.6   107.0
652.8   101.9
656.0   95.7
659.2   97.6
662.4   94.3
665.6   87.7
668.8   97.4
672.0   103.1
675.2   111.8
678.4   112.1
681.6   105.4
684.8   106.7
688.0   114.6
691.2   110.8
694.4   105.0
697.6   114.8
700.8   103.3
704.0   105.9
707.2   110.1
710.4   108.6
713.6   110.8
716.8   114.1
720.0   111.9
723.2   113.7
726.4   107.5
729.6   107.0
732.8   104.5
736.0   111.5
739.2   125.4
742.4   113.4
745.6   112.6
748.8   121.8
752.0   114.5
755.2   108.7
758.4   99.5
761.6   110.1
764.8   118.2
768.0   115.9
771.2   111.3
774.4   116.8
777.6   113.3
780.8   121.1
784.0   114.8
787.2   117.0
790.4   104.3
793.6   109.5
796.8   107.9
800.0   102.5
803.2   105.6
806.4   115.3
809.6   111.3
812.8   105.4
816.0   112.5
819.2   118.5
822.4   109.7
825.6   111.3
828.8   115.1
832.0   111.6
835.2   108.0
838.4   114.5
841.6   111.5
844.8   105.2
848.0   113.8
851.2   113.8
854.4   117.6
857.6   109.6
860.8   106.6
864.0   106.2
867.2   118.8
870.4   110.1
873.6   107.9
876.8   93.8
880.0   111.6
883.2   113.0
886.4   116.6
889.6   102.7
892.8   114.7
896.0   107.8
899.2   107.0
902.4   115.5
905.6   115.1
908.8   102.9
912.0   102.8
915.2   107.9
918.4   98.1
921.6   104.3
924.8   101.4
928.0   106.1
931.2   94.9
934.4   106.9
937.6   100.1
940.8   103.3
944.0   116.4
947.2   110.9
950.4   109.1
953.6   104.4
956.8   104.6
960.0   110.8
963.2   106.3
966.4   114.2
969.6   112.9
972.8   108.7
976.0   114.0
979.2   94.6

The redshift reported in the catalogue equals 0.286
